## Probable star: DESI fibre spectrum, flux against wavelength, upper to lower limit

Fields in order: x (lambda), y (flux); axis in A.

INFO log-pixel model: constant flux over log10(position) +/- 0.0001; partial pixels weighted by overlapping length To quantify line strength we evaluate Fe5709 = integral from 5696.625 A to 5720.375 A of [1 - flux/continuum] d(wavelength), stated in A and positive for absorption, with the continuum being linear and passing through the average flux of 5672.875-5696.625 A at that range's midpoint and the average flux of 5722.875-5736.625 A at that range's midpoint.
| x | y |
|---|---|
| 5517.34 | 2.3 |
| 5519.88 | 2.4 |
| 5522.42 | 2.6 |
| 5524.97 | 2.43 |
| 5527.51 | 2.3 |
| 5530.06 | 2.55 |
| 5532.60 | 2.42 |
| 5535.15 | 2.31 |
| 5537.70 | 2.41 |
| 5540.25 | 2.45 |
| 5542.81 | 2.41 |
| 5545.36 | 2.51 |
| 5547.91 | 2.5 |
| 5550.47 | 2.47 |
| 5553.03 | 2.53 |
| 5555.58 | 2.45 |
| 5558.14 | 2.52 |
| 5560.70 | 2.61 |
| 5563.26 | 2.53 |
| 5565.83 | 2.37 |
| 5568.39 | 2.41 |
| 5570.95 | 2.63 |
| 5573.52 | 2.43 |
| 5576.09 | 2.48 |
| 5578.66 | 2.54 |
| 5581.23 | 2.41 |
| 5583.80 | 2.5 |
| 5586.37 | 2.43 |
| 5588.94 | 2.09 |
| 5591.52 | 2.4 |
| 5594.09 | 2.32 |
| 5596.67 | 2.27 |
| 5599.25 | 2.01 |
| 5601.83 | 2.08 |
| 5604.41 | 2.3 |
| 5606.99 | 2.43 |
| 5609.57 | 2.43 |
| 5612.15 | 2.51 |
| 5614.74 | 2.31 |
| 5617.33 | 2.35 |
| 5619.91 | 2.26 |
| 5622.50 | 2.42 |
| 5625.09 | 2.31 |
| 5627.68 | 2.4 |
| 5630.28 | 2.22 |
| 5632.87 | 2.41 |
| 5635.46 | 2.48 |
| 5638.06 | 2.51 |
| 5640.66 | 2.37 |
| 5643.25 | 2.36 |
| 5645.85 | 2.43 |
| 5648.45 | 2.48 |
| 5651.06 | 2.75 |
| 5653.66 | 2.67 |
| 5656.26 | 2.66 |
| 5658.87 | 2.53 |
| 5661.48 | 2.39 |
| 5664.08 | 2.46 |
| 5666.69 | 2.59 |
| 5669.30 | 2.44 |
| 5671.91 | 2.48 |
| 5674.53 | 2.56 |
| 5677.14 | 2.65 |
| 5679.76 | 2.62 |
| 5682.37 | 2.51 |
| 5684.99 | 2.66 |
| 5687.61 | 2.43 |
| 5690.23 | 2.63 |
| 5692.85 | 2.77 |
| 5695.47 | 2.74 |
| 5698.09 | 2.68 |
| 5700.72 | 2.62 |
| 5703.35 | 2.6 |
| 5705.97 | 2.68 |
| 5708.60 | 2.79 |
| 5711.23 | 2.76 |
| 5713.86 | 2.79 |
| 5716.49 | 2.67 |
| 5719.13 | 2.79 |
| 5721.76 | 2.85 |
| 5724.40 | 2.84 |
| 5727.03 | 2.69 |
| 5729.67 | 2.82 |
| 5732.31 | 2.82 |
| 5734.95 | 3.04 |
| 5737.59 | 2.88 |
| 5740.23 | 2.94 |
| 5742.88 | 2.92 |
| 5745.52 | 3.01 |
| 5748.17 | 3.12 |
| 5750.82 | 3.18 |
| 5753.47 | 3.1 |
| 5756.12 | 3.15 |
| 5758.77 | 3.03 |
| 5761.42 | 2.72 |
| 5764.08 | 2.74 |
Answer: 0.2 A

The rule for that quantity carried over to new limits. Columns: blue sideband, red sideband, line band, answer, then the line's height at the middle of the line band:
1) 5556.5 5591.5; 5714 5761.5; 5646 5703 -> 3.3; 2.74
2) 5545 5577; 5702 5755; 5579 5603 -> 2.5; 2.56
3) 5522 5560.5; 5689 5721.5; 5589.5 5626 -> 3.6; 2.56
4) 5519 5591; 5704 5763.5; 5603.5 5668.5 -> 5.1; 2.65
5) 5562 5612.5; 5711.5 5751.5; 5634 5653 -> 0.6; 2.57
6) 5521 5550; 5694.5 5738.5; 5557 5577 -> 0.0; 2.5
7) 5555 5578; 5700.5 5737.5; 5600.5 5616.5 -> 1.4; 2.57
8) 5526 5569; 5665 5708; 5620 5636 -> 1.2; 2.54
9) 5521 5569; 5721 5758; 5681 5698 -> 1.2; 2.83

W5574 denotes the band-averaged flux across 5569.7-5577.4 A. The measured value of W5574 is 2.51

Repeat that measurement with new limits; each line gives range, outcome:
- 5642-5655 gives 2.54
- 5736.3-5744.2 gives 2.91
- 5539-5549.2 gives 2.47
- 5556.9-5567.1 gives 2.51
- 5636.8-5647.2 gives 2.42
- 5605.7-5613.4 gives 2.46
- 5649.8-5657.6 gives 2.69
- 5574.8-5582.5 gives 2.48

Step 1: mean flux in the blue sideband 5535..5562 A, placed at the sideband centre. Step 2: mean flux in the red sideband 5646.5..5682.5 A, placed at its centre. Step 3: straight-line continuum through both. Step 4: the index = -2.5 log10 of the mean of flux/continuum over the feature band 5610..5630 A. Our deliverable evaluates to 0.073 mag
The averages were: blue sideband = 2.48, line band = 2.36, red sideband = 2.56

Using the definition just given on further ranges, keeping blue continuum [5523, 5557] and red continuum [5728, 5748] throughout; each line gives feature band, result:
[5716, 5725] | 0.04 mag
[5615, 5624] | 0.13 mag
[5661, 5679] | 0.10 mag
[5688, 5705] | 0.06 mag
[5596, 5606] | 0.20 mag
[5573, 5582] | 0.03 mag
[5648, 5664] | 0.06 mag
